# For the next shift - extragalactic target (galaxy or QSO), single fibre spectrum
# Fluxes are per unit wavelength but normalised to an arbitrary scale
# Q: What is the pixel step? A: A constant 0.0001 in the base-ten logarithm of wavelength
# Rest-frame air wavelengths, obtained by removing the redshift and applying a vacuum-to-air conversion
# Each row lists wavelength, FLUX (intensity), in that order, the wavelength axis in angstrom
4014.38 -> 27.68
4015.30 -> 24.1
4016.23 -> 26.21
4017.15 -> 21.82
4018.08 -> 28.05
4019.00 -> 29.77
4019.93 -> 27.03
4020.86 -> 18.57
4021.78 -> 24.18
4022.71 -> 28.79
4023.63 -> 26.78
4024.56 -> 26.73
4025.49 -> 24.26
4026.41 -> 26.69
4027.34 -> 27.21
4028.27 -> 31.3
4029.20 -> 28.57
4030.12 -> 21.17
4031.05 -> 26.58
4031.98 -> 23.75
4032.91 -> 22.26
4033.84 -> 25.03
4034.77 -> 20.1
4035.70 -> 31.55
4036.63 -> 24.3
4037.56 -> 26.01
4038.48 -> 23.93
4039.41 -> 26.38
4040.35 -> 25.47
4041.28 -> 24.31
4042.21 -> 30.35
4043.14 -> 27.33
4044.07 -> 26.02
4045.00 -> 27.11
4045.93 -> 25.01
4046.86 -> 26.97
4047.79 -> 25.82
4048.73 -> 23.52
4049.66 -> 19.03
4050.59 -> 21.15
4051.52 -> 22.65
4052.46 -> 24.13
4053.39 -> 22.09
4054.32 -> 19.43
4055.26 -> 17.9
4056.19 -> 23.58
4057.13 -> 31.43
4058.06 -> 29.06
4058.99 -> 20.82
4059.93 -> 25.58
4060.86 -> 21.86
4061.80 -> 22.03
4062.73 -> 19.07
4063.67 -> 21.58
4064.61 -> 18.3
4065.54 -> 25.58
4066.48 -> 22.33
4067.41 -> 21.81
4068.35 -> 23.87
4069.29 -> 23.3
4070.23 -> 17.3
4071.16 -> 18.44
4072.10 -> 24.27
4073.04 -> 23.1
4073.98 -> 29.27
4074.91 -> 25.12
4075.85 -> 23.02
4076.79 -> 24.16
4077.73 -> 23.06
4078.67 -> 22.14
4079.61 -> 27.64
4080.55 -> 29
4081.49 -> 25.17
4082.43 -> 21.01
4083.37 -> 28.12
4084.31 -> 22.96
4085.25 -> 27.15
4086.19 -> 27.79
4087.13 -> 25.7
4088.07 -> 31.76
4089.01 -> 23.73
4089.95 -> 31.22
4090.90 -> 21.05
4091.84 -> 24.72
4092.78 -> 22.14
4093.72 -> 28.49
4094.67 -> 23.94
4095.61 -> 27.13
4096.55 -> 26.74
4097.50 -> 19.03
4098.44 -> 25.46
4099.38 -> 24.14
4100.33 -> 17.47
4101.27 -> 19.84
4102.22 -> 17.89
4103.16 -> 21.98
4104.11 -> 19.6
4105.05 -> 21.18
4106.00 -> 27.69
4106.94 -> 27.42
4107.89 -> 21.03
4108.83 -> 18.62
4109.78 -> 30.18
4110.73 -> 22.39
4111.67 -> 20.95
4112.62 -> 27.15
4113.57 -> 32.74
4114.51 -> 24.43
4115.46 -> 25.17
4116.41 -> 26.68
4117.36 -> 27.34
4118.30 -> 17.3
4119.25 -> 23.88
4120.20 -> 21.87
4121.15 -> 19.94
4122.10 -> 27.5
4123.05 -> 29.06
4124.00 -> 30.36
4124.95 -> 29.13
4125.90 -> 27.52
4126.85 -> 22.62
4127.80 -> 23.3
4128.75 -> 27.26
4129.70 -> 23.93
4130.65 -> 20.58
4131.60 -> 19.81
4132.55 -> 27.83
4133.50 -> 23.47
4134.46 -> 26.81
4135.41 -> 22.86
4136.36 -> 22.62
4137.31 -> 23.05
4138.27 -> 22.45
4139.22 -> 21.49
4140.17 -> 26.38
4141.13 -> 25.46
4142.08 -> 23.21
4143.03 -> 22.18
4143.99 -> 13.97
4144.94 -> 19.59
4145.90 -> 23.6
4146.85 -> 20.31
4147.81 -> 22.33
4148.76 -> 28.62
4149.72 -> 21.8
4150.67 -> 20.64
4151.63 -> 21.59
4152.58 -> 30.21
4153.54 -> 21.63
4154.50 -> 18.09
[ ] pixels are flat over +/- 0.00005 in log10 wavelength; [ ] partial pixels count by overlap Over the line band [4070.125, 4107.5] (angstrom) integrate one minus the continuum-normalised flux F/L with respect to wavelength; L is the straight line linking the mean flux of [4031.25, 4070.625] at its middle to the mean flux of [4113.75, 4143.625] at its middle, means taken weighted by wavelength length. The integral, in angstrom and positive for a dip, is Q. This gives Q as -0.2 angstrom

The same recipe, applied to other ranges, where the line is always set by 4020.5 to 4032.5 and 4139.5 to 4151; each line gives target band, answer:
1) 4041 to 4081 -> 1.76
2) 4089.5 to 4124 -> -0.89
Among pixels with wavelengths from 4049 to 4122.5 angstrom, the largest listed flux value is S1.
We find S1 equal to 32.74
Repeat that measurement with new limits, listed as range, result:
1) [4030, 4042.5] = 31.55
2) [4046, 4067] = 31.43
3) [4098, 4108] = 27.69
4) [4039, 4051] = 30.35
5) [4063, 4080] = 29.27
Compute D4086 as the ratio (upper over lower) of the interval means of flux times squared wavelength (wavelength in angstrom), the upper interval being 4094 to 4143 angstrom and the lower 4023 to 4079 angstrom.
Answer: 1.0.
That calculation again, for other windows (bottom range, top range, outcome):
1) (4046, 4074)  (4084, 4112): 1.07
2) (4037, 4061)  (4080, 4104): 1.02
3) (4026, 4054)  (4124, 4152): 0.97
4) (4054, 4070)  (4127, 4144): 1.07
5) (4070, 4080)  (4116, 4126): 1.11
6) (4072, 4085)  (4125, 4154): 0.96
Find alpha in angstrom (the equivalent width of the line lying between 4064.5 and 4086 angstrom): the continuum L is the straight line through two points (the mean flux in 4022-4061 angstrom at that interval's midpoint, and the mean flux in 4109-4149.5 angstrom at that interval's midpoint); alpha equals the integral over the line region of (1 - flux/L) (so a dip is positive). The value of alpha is 0.7 angstrom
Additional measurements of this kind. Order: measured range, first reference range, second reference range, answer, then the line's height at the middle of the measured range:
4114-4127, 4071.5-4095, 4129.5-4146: -1.0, 23.5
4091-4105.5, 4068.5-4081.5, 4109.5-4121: 1.1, 24.4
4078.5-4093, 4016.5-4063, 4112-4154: -0.8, 24.5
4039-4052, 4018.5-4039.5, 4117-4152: 0.1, 25.4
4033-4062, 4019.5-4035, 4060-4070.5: -1.3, 23.4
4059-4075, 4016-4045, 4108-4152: 1.7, 25.1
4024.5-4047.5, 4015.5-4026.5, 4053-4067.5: -1.3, 24.5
